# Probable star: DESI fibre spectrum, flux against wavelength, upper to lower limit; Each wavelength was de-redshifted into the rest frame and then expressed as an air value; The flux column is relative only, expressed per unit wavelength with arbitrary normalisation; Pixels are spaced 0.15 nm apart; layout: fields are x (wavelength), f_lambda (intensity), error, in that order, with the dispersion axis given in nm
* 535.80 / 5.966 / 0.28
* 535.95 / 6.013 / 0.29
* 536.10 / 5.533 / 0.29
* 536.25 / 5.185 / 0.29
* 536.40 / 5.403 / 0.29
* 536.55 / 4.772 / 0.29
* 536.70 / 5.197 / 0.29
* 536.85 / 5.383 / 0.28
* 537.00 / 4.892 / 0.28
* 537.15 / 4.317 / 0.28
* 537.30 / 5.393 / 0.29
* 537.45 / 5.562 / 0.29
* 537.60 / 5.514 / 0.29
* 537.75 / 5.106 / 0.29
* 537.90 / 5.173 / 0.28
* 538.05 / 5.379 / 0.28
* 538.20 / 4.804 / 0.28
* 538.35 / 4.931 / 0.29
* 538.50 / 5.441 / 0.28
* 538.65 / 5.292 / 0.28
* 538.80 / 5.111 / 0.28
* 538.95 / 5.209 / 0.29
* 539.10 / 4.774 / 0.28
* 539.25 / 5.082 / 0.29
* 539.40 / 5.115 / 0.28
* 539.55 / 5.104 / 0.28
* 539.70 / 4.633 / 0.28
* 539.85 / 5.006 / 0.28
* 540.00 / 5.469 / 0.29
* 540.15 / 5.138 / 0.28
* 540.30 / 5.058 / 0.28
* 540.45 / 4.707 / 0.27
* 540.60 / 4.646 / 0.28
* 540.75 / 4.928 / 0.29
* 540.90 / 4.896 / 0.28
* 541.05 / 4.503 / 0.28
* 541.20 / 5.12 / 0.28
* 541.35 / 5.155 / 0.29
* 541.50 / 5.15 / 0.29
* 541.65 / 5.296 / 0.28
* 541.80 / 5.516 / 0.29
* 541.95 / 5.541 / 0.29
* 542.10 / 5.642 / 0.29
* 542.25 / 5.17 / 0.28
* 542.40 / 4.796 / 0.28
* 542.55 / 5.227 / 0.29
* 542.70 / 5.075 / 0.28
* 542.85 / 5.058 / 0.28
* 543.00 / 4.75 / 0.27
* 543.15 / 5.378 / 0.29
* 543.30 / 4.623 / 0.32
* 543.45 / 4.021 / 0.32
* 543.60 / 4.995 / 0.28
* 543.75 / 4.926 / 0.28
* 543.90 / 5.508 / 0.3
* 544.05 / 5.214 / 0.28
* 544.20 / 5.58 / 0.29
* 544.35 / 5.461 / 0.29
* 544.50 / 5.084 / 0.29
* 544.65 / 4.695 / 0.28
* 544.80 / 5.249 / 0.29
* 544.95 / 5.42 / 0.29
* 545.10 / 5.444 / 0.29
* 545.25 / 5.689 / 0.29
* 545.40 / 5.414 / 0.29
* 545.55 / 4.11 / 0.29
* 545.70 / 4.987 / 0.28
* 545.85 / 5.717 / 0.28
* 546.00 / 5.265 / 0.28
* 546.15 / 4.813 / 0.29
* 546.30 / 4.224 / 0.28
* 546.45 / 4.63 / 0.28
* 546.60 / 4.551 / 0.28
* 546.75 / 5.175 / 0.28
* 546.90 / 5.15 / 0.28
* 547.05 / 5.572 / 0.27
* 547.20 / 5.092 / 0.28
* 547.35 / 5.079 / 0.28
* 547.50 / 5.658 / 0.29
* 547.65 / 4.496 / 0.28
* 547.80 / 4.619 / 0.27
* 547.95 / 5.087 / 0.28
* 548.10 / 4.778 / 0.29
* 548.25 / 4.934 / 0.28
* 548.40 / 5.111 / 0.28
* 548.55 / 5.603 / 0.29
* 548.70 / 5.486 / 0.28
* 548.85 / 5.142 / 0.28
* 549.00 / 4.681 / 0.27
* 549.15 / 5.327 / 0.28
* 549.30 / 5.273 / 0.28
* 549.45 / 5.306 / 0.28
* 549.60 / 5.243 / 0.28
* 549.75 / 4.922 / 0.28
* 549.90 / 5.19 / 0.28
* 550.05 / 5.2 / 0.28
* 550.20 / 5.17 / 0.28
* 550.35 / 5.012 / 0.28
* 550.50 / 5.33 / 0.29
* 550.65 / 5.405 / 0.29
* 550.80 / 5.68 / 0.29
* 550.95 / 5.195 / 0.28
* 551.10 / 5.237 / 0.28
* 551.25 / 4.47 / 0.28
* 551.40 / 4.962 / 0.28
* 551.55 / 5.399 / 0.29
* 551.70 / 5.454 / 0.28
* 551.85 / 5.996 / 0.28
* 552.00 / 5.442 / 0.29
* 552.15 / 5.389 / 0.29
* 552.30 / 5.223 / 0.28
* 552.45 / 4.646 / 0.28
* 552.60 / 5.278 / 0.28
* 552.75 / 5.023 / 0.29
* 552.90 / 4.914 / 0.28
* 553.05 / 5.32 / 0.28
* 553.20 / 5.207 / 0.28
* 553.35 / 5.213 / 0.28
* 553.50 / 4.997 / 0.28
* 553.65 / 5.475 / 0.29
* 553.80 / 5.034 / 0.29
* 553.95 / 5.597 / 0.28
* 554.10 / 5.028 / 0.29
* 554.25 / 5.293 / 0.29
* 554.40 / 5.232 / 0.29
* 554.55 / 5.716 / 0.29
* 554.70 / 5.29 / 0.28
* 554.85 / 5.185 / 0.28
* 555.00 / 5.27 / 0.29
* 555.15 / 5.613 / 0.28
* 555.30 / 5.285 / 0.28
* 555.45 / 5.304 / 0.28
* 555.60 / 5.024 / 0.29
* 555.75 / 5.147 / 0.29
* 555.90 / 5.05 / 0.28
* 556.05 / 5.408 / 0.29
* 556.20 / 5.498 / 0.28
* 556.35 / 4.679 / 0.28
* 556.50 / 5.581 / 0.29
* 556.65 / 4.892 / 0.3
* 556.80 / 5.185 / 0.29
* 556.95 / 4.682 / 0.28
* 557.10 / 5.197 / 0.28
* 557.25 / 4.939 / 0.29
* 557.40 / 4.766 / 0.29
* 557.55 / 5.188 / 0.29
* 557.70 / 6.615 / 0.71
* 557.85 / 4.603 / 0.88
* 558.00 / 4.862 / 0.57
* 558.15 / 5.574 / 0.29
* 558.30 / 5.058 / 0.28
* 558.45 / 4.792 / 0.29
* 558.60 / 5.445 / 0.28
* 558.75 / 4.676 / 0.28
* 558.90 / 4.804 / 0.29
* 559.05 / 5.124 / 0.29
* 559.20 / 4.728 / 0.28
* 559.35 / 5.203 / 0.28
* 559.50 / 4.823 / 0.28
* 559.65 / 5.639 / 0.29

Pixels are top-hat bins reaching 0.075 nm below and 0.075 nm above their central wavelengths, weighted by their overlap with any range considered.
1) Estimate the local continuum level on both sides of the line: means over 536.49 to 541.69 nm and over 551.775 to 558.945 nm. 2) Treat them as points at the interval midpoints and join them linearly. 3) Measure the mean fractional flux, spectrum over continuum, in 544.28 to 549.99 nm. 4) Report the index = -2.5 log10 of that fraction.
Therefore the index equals 0.01 mag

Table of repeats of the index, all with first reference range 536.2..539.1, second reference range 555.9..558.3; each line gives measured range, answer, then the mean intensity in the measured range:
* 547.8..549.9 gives 0.007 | 5.13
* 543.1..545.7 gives 0.012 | 5.1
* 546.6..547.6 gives -0.011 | 5.21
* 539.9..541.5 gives 0.039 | 4.97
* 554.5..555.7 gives -0.032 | 5.32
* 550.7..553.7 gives -0.013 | 5.23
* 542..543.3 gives 0.009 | 5.12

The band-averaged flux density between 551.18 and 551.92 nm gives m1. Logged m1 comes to 5.26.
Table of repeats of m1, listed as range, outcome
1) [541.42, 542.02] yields 5.37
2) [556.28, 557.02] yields 5.01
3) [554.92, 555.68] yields 5.3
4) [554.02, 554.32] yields 5.17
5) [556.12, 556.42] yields 5.1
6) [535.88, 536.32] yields 5.58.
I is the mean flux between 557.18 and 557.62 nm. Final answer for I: 4.96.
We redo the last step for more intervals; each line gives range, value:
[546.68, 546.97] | 5.16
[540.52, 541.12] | 4.74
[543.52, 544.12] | 5.15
